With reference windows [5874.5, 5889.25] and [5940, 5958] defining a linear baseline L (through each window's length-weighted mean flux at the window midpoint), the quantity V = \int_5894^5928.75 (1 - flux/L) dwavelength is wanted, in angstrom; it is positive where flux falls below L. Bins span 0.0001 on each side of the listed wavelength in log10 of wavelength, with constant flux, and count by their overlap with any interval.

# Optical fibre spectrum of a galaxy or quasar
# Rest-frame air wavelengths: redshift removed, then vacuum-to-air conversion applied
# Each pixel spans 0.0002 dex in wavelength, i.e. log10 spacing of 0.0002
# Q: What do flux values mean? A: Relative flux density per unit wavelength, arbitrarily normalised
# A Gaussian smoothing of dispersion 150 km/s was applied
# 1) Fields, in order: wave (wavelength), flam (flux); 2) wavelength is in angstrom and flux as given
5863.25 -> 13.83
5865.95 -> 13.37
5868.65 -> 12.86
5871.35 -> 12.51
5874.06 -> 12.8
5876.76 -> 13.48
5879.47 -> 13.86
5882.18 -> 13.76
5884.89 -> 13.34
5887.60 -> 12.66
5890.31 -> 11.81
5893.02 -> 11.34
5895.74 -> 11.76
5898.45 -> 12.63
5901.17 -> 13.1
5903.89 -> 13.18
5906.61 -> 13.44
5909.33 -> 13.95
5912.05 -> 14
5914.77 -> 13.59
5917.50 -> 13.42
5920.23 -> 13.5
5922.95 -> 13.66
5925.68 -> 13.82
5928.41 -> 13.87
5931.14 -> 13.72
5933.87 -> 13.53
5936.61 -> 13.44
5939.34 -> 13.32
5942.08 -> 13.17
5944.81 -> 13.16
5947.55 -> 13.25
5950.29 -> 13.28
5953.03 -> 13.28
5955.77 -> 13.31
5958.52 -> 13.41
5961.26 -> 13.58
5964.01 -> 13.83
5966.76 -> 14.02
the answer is -0.1 angstrom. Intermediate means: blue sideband 13.4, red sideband 13.3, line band 13.3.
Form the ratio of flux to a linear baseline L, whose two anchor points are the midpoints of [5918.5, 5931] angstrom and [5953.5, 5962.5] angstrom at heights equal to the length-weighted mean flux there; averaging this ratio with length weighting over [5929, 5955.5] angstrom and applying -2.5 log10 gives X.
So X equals 0.02 mag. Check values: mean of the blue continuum 13.7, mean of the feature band 13.4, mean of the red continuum 13.4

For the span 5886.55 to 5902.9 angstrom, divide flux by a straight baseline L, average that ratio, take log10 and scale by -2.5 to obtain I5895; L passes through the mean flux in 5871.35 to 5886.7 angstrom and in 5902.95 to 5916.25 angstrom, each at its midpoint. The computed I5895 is 0.11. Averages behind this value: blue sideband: 13.3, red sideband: 13.6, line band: 12.2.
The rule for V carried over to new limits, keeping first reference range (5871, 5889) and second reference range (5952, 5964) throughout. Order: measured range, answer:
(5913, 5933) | -0.5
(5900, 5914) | -0.2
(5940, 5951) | 0.2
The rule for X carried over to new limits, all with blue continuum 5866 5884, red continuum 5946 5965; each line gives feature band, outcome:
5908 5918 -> -0.04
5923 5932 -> -0.04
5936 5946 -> 0.01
